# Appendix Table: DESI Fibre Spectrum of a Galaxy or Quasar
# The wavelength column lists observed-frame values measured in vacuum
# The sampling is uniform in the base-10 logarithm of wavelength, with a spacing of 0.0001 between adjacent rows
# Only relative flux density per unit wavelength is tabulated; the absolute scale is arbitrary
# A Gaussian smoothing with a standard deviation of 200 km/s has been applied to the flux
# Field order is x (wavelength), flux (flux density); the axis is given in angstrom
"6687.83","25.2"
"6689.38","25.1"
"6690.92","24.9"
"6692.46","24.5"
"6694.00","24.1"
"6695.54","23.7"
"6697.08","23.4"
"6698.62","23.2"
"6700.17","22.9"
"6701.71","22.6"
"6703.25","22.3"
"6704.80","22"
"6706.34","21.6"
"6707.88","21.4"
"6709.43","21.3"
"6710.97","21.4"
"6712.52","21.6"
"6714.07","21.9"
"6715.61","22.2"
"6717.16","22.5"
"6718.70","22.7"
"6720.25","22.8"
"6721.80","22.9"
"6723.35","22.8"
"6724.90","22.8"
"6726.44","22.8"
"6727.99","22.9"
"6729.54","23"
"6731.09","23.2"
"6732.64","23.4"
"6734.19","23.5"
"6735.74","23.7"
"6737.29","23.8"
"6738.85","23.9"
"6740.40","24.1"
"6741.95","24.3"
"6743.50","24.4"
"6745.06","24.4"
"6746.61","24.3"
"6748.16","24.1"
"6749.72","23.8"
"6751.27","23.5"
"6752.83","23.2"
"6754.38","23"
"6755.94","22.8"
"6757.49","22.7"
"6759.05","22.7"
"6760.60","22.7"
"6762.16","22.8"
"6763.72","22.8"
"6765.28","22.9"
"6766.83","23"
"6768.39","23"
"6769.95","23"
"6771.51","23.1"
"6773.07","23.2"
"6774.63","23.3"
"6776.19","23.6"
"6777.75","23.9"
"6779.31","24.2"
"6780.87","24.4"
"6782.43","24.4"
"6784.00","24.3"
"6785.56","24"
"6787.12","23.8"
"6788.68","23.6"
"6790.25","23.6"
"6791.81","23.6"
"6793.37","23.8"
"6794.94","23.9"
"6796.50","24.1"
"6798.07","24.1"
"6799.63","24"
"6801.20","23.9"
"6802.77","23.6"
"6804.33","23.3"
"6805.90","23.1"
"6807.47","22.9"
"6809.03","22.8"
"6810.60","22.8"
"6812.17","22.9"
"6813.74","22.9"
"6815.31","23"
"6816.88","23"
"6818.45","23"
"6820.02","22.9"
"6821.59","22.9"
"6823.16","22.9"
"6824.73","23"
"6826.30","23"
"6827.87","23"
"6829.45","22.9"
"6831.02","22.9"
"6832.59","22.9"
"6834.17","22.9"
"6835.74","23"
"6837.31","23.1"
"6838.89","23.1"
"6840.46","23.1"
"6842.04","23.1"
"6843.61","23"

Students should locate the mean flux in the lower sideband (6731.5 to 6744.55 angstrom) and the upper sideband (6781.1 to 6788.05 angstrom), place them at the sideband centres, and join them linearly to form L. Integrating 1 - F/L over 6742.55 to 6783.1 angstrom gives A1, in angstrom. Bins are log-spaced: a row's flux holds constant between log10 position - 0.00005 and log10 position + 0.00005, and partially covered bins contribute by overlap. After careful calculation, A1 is 1.0 angstrom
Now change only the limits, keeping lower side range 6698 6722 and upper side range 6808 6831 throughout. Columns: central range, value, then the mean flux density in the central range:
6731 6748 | -1.2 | 23.9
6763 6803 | -1.7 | 23.7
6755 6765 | -0.1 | 22.8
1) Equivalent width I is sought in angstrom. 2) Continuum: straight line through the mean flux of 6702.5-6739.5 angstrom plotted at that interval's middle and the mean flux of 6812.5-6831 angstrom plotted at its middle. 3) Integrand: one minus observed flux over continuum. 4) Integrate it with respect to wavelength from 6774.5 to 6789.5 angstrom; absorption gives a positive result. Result -0.8 angstrom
